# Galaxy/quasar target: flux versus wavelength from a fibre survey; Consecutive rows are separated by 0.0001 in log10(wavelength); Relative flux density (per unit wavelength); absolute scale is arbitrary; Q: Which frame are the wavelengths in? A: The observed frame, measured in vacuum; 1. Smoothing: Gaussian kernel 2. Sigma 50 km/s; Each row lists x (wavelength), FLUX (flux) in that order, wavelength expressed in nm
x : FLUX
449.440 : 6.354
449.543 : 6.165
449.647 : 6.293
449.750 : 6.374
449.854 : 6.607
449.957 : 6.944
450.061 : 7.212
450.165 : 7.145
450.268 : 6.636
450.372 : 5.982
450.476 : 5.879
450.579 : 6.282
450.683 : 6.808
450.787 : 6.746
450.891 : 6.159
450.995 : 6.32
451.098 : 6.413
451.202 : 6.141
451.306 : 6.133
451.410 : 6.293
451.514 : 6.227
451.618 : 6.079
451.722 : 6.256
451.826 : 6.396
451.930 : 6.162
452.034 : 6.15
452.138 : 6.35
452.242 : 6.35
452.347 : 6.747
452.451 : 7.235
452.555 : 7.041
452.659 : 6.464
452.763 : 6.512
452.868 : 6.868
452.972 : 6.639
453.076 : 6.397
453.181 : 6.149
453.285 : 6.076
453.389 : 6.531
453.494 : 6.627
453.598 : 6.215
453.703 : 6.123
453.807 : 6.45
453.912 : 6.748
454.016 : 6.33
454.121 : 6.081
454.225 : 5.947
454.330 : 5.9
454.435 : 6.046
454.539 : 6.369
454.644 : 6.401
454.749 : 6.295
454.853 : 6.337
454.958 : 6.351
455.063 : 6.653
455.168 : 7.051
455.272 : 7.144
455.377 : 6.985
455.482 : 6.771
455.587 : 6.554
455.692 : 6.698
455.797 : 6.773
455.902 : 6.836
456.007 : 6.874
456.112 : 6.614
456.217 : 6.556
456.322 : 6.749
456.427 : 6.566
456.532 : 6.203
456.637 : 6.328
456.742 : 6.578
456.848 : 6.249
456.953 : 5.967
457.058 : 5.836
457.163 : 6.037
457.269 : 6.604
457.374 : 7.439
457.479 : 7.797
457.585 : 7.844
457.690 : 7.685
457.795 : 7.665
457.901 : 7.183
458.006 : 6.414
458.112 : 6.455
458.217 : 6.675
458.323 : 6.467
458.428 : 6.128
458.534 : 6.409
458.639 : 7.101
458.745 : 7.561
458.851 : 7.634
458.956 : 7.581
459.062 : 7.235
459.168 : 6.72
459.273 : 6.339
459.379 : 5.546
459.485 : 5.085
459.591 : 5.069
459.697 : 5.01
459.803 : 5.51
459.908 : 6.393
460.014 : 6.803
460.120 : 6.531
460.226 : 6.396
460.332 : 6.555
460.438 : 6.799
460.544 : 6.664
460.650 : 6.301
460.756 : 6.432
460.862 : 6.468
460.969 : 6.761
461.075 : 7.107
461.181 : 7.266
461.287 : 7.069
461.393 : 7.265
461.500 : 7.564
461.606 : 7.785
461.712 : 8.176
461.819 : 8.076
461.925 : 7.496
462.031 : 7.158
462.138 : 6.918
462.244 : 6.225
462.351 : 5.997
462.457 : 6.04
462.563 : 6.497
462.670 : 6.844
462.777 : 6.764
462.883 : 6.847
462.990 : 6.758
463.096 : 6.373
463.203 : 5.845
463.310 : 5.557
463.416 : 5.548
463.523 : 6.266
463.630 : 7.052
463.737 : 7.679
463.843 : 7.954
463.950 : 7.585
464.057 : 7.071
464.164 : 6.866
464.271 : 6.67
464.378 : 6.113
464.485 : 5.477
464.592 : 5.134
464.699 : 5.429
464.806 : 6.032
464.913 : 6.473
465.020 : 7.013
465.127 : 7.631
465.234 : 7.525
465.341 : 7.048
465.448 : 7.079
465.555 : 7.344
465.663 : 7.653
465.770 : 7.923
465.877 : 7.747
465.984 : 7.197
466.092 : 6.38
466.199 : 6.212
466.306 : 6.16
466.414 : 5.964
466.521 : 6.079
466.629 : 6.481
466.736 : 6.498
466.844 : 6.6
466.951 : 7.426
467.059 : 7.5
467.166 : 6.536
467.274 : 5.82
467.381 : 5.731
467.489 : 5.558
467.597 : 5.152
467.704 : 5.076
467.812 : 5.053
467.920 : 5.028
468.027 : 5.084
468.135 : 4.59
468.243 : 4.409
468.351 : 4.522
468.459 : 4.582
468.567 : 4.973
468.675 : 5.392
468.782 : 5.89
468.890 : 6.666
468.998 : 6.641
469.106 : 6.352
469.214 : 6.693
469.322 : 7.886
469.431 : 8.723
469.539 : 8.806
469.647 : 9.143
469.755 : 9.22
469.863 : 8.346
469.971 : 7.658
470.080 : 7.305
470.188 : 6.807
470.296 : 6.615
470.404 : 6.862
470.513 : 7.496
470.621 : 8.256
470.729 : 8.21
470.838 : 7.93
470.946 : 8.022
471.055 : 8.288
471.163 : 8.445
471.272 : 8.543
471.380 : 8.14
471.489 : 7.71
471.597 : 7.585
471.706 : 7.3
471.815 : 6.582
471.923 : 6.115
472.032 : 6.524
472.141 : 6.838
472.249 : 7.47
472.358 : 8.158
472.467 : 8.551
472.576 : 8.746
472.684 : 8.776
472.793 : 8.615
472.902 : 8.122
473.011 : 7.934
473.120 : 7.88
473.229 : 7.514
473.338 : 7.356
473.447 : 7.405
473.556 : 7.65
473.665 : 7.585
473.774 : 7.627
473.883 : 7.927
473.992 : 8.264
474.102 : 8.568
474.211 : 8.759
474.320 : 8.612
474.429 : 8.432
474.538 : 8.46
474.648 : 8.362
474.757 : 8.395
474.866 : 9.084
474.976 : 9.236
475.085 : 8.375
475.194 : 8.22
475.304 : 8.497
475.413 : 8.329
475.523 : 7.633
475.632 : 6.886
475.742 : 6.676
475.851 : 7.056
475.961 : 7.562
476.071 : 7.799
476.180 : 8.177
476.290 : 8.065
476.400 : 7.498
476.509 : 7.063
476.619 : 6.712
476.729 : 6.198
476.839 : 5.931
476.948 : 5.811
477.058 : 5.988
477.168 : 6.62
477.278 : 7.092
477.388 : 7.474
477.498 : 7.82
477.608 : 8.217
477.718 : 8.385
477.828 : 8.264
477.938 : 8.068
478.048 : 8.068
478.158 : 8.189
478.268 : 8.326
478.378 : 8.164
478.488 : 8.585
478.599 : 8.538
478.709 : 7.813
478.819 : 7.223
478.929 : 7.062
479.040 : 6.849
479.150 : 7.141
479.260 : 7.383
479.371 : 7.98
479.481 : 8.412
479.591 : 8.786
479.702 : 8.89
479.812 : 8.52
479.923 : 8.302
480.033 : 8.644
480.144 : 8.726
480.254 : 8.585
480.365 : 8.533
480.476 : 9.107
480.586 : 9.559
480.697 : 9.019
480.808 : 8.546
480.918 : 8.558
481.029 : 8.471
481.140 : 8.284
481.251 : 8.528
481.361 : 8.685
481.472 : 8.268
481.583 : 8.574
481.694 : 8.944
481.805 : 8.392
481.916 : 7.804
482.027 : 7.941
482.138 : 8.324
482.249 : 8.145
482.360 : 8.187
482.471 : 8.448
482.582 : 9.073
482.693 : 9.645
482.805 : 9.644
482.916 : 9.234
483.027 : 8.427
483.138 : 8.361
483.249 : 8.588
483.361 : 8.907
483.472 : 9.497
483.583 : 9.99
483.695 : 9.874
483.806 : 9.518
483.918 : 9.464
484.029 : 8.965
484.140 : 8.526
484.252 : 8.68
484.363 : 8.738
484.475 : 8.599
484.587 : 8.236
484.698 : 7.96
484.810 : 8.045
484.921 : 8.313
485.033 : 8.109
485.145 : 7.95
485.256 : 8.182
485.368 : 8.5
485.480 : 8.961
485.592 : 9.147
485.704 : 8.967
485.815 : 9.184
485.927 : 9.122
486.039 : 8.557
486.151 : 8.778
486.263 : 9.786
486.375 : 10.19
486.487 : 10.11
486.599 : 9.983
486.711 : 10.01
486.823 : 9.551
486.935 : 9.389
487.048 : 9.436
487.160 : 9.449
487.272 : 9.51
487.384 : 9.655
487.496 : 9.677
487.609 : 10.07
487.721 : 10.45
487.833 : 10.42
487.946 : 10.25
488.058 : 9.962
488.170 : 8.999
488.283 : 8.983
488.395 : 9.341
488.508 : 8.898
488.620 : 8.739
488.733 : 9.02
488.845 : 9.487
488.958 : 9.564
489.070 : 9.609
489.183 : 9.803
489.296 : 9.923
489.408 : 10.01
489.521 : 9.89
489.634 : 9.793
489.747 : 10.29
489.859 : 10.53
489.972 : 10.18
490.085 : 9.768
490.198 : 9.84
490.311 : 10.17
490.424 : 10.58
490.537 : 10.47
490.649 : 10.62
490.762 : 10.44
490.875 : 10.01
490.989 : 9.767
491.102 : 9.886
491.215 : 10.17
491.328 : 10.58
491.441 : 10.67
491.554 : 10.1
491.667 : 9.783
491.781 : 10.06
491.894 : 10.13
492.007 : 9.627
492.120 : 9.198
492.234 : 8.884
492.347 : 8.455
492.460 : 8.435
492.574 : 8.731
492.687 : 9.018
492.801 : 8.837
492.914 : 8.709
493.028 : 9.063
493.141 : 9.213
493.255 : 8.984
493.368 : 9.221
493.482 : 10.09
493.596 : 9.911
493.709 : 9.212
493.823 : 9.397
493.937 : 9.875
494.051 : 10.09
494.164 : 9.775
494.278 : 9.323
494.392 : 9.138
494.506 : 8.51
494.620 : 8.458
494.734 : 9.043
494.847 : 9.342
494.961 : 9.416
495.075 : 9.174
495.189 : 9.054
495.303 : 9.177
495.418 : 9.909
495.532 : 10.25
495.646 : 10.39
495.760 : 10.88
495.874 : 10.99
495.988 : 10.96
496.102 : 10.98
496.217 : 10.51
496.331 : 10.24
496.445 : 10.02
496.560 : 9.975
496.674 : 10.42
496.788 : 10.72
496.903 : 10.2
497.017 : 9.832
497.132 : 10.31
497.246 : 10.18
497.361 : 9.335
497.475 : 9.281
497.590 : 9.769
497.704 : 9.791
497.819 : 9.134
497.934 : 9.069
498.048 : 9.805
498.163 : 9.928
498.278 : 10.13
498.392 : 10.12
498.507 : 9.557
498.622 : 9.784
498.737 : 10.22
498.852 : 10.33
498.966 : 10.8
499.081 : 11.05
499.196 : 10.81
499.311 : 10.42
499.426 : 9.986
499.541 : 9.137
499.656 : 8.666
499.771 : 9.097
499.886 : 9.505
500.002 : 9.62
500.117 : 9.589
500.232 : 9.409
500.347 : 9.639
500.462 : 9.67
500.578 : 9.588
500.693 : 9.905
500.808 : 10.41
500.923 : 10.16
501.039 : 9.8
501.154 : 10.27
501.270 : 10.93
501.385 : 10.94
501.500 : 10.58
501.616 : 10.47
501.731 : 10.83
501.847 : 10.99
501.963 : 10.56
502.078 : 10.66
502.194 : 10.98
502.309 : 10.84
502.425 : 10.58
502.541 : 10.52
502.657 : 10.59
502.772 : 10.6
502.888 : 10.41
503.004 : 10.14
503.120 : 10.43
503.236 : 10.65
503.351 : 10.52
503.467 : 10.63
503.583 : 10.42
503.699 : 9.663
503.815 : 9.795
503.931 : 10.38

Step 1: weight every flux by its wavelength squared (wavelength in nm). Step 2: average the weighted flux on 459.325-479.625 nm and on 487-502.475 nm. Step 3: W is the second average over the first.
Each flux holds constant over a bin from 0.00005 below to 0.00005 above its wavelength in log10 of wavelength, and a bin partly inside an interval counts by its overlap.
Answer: 1.53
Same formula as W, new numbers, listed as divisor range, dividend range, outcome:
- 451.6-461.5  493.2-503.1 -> 1.81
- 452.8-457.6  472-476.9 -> 1.31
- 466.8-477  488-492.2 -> 1.45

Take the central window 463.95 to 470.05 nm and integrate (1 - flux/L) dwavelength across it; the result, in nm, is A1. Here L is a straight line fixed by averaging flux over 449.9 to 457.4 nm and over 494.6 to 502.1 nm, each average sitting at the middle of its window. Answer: 0.82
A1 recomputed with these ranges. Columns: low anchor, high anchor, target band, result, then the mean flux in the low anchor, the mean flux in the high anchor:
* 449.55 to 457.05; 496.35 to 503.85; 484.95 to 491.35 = -0.29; 6.46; 10.1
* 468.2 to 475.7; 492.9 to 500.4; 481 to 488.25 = -0.22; 7.64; 9.78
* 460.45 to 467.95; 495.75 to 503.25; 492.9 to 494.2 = 0.01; 6.65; 10.2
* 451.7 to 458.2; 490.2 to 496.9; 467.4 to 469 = 0.51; 6.58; 9.75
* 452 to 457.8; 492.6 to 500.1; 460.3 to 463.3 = 0.11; 6.58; 9.75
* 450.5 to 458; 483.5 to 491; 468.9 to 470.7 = 0.06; 6.54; 9.45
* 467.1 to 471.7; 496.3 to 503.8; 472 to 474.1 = -0.19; 6.81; 10.1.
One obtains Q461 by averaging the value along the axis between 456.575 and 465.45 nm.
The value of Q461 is 6.68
